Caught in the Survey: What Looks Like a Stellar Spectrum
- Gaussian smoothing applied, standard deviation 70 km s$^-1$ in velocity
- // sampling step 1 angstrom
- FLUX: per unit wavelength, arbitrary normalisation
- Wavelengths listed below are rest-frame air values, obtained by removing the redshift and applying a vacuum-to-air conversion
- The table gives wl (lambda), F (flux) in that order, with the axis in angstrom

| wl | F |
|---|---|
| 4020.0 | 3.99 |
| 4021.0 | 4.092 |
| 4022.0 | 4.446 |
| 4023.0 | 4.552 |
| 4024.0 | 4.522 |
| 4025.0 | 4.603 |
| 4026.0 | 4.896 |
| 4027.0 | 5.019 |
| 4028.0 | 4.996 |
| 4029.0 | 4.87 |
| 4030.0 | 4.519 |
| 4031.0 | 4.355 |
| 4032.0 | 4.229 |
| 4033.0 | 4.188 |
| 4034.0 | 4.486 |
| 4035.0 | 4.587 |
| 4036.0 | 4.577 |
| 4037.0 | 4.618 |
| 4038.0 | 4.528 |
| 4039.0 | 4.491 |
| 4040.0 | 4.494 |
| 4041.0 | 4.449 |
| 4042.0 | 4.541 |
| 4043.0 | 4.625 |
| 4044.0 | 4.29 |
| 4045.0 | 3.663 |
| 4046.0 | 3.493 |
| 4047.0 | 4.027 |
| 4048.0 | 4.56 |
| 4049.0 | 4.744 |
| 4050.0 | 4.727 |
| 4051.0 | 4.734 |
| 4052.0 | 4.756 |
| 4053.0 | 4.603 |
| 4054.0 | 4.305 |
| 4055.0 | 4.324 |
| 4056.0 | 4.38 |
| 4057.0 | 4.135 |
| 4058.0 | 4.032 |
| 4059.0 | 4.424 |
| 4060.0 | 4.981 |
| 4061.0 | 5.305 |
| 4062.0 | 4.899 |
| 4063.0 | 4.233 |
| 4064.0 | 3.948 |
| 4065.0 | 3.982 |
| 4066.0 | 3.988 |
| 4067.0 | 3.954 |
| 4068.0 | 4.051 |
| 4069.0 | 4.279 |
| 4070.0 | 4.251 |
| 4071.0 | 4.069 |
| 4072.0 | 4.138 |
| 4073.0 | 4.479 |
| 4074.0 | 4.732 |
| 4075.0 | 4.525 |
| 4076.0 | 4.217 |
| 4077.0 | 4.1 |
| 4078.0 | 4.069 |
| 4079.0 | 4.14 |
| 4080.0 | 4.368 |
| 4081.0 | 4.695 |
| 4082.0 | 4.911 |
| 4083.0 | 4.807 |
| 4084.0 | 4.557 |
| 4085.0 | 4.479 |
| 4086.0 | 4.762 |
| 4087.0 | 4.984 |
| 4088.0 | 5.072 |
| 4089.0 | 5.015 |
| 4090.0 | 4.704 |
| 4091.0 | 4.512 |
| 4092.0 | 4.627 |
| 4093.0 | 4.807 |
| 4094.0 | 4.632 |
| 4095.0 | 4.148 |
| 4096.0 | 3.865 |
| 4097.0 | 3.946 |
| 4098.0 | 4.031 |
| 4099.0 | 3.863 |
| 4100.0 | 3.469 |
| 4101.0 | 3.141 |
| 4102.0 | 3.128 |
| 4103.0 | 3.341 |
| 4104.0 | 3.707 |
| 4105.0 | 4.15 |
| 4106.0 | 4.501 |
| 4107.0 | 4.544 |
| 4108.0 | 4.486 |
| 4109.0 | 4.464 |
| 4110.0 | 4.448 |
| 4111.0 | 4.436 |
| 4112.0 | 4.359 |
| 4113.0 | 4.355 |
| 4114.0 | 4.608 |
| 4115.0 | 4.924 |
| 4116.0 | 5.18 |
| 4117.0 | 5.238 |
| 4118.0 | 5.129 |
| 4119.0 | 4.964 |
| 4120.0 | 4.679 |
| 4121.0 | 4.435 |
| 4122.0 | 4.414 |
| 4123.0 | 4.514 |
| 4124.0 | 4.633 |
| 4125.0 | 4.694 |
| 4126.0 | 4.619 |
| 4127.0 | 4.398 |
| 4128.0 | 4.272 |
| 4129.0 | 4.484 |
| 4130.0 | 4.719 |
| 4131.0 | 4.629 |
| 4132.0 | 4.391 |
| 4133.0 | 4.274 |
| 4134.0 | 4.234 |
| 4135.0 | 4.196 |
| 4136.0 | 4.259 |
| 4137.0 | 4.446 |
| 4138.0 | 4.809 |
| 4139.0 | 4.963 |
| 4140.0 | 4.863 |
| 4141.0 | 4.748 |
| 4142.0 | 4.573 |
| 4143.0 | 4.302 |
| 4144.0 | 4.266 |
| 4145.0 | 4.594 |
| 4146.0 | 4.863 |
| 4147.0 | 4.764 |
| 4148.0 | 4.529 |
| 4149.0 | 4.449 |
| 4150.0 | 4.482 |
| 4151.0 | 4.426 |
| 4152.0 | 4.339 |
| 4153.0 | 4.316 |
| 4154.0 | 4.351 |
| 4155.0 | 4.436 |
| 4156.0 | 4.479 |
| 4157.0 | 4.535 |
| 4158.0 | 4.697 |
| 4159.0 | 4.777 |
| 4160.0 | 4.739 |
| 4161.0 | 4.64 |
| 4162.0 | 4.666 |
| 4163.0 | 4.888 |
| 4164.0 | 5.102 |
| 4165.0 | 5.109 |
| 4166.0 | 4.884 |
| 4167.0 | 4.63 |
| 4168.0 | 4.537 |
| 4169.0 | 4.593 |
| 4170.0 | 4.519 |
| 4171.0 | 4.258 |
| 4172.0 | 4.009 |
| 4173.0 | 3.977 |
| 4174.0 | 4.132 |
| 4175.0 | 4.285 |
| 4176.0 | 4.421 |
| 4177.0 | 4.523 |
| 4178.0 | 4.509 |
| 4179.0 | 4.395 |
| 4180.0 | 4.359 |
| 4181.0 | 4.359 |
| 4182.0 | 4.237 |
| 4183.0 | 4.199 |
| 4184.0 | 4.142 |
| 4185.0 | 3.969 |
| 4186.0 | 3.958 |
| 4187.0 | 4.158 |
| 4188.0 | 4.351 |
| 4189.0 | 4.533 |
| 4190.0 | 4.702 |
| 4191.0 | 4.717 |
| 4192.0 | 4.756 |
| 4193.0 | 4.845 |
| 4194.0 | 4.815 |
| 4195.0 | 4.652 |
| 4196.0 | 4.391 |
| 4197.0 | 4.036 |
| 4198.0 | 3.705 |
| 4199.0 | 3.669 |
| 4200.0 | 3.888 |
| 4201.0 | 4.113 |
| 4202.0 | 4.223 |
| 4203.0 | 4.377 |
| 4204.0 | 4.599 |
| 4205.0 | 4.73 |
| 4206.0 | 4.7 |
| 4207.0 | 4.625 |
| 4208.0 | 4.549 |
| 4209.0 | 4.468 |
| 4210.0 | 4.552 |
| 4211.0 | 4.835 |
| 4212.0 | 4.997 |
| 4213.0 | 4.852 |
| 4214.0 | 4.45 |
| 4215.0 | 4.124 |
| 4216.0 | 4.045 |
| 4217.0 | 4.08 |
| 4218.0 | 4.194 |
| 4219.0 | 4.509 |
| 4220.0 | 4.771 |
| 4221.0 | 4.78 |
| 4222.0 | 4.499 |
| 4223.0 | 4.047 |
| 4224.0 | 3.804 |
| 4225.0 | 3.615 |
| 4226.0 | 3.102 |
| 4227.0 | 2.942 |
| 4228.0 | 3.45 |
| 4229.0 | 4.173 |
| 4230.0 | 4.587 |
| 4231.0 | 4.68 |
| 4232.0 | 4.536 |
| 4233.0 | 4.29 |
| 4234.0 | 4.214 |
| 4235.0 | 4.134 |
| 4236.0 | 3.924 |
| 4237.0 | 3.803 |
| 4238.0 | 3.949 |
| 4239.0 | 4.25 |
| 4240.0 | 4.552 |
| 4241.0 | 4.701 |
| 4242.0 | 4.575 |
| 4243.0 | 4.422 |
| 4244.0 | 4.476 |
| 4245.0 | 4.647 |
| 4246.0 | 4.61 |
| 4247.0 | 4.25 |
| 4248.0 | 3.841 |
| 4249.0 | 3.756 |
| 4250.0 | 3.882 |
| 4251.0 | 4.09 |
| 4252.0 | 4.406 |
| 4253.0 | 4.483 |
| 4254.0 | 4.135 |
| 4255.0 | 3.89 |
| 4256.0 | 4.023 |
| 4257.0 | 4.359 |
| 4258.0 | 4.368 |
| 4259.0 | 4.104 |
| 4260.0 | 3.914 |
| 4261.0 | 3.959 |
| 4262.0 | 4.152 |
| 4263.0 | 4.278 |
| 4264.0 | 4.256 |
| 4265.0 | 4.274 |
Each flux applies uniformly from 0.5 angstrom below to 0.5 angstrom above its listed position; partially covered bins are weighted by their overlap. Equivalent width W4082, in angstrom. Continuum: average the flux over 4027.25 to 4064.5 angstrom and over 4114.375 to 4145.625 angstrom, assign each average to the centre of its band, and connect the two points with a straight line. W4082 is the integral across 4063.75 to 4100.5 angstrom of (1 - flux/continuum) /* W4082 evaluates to 1.37 angstrom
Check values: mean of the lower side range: 4.47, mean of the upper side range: 4.61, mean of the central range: 4.36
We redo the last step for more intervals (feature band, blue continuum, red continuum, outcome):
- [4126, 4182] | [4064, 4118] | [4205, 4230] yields -2.7 angstrom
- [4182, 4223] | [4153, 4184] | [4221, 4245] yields -0.9 angstrom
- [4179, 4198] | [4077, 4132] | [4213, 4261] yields -0.5 angstrom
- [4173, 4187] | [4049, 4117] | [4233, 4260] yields 0.1 angstrom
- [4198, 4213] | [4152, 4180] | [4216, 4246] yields -0.4 angstrom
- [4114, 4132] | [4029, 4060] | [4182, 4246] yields -1.3 angstrom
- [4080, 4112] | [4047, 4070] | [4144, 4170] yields 1.1 angstrom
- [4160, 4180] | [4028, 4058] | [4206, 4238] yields -1.1 angstrom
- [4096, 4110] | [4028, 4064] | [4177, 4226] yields 1.6 angstrom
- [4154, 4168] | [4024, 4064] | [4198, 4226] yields -1.0 angstrom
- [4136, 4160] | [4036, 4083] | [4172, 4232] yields -1.3 angstrom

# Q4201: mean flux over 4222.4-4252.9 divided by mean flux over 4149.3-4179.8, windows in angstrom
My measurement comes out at 0.9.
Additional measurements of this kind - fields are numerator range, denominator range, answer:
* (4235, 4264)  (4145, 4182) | 0.93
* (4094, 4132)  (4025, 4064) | 0.97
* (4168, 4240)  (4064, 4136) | 0.98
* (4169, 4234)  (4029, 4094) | 0.97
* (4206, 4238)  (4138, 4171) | 0.92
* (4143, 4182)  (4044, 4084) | 1.04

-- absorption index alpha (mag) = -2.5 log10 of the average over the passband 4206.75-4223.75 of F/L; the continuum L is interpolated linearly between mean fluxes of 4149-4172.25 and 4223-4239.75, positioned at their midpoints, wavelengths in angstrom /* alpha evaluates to -0.09 mag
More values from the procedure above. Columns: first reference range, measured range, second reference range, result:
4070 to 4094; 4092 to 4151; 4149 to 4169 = 0.04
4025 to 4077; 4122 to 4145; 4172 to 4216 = -0.03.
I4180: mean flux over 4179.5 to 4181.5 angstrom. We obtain 4.36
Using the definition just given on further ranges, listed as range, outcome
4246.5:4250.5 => 3.93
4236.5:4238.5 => 3.88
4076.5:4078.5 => 4.08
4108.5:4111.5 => 4.45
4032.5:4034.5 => 4.34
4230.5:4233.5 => 4.5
